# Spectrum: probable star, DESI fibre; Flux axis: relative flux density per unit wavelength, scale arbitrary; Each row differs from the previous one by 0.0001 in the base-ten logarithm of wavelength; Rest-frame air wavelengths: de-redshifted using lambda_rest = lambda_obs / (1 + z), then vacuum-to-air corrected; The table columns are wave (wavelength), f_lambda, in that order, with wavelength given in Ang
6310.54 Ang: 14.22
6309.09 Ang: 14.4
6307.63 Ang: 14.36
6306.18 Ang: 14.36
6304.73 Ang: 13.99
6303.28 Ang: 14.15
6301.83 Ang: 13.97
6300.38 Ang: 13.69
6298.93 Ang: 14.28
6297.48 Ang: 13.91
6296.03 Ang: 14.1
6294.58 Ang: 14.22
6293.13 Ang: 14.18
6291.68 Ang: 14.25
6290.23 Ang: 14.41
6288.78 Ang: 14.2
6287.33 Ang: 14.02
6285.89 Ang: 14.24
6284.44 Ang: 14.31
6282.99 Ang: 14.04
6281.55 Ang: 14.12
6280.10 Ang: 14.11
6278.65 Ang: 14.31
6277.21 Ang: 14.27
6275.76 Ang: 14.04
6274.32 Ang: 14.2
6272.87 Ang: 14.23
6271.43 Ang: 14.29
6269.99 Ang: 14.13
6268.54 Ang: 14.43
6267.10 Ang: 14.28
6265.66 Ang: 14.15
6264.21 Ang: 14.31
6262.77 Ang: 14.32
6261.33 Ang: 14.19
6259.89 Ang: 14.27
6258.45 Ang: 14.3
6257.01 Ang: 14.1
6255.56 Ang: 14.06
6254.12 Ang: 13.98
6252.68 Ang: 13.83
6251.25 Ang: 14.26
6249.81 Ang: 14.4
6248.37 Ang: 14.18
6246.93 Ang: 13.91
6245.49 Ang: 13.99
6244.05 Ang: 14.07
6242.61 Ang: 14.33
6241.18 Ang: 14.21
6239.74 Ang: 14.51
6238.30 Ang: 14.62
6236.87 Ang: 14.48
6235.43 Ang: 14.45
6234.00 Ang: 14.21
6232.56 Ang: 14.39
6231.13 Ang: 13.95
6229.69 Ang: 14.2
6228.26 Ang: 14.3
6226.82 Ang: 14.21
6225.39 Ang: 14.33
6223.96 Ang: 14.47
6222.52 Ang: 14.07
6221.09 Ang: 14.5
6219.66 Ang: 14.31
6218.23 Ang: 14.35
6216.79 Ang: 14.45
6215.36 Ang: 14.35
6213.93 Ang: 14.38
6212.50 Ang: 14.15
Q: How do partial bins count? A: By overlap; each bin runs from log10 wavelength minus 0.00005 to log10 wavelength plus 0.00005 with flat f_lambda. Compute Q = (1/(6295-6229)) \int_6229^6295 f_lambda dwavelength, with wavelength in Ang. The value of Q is 14.2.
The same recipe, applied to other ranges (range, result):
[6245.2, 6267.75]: 14.2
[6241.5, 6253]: 14.1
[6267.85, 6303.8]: 14.2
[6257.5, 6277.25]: 14.2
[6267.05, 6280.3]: 14.2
